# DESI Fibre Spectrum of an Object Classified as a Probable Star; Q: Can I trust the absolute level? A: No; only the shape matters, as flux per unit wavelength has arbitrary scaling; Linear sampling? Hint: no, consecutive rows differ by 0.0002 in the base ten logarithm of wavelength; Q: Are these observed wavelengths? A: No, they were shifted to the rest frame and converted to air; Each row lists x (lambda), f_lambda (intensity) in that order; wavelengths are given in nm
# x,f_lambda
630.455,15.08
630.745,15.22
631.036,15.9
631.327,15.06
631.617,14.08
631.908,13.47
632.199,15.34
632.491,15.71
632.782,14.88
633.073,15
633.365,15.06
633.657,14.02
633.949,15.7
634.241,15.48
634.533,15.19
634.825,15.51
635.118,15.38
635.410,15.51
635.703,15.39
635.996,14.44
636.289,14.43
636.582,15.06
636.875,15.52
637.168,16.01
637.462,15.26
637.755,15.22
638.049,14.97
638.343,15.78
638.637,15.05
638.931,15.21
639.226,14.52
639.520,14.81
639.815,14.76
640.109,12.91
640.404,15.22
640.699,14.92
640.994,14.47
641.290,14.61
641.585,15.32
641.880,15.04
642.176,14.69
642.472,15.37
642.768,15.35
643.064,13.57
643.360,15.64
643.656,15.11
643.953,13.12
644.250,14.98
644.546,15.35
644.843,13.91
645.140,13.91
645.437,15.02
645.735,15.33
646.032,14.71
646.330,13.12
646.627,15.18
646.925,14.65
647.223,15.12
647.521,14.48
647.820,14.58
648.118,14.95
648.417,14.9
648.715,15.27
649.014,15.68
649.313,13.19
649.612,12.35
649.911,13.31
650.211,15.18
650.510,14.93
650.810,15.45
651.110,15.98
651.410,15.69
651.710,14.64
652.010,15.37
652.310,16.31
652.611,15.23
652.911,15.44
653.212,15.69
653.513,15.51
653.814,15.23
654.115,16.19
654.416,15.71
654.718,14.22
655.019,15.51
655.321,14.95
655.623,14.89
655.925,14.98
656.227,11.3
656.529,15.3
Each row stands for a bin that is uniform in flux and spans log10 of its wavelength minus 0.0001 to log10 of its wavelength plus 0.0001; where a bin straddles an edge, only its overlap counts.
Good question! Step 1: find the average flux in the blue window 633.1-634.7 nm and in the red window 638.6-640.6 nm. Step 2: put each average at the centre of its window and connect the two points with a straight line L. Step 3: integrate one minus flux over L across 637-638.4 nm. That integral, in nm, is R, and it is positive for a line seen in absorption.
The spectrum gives -0.06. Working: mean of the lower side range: 15.1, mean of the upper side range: 14.6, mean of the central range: 15.4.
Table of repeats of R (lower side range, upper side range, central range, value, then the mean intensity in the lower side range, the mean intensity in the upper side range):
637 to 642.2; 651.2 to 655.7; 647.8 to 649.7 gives 0.095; 14.9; 15.4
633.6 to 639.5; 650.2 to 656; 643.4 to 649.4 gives 0.248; 15.2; 15.4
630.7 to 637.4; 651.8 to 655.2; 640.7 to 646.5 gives 0.232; 15.1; 15.5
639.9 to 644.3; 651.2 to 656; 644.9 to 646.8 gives 0.049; 14.7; 15.4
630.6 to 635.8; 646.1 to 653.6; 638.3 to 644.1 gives 0.093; 15.1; 14.9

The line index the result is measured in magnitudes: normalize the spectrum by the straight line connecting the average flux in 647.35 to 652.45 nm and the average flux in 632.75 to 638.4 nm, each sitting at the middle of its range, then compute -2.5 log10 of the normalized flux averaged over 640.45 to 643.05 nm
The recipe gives 0.01 mag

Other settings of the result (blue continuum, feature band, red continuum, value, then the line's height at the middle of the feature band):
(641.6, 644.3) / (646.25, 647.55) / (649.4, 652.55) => 0.02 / 14.8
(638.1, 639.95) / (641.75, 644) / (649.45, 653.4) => 0.02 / 15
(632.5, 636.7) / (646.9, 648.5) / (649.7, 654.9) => 0.03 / 15.2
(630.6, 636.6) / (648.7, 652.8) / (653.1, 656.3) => 0.01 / 15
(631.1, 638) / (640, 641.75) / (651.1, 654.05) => 0.04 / 15.2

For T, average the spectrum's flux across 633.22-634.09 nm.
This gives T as 14.9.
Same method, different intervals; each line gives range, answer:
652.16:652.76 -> 15.8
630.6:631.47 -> 15.4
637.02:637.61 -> 15.6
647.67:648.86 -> 14.9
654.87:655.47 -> 15.2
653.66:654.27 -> 15.7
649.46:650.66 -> 13.9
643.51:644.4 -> 14.4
